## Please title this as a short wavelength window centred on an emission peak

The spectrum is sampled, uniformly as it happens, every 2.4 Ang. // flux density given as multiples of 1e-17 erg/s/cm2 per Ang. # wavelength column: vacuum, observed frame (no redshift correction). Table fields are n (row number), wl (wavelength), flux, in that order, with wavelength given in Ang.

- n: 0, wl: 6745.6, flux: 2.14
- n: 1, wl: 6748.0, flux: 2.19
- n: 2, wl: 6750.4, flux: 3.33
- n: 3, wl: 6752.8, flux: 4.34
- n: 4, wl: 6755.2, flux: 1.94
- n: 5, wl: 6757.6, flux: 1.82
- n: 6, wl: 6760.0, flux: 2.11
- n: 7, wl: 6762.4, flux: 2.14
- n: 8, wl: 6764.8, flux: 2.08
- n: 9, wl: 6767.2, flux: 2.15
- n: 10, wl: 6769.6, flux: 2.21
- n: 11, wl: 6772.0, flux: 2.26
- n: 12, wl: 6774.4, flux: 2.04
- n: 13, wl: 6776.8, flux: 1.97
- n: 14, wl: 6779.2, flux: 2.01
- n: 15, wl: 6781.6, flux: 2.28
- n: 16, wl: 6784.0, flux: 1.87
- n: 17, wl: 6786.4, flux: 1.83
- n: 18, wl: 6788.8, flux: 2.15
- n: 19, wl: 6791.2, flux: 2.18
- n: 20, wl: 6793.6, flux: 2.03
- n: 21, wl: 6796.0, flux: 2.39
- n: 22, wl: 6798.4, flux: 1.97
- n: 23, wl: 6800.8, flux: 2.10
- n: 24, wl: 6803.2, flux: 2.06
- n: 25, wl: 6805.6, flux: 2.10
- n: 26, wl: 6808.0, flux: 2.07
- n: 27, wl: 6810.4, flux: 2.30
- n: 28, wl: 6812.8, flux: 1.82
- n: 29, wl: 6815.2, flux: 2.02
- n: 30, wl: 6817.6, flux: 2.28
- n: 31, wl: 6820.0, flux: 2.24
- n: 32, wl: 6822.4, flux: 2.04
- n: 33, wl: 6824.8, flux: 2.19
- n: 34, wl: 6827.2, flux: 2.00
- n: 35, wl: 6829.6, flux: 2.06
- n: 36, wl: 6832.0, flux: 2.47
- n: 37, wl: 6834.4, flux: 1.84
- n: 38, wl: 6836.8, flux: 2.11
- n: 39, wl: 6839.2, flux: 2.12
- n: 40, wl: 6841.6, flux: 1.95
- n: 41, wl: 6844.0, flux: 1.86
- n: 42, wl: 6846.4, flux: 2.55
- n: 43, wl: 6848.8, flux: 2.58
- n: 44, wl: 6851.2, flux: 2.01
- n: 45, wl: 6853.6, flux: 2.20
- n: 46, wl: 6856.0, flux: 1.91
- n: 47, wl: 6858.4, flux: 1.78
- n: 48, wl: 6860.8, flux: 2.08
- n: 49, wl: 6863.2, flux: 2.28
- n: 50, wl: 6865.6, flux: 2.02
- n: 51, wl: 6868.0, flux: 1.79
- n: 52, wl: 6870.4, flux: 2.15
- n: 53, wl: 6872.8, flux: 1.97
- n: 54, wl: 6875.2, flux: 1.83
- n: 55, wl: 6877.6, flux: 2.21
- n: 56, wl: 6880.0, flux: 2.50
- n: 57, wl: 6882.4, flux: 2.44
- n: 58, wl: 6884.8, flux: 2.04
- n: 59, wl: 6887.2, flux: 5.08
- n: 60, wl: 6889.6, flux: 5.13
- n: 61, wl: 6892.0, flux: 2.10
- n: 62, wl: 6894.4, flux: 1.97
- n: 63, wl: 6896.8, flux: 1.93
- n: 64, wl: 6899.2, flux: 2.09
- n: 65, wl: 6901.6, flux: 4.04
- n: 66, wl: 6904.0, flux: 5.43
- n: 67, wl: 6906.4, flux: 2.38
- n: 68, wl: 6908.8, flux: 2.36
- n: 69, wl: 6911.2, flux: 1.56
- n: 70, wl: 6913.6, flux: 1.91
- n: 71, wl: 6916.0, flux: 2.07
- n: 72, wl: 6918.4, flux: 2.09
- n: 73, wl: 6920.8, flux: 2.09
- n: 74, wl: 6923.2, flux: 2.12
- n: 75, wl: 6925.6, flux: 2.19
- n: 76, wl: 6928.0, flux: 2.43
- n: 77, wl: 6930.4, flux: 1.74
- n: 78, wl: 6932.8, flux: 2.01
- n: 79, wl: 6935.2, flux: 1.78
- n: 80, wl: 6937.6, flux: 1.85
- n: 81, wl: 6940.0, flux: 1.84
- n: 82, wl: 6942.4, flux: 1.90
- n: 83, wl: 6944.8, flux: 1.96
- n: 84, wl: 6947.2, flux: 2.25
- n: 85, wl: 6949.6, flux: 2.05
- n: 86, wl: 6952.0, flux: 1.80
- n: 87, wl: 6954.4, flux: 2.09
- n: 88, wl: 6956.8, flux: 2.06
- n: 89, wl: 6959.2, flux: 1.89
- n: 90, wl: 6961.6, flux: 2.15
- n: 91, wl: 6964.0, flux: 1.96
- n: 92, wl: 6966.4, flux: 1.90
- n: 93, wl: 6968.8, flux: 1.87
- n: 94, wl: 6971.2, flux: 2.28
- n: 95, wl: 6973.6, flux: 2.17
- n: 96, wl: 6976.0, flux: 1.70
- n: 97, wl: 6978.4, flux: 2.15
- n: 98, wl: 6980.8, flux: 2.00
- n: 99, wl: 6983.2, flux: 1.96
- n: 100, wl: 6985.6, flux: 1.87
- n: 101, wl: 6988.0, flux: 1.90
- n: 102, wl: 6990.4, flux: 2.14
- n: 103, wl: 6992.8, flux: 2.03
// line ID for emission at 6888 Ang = [S II]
